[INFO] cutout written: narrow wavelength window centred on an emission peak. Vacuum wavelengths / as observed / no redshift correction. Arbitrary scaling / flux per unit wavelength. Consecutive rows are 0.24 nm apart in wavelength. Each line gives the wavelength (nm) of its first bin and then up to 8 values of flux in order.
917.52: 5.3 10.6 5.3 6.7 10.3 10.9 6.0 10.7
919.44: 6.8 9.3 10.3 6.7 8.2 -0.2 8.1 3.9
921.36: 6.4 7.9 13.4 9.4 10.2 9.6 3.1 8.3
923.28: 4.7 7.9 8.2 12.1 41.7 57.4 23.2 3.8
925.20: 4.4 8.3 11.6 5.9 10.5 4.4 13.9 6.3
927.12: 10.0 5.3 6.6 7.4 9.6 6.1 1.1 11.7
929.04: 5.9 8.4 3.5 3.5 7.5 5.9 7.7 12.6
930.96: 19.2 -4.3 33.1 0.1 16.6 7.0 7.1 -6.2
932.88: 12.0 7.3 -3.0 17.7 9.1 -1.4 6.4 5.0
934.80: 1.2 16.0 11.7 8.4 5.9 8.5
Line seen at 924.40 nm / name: H-beta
